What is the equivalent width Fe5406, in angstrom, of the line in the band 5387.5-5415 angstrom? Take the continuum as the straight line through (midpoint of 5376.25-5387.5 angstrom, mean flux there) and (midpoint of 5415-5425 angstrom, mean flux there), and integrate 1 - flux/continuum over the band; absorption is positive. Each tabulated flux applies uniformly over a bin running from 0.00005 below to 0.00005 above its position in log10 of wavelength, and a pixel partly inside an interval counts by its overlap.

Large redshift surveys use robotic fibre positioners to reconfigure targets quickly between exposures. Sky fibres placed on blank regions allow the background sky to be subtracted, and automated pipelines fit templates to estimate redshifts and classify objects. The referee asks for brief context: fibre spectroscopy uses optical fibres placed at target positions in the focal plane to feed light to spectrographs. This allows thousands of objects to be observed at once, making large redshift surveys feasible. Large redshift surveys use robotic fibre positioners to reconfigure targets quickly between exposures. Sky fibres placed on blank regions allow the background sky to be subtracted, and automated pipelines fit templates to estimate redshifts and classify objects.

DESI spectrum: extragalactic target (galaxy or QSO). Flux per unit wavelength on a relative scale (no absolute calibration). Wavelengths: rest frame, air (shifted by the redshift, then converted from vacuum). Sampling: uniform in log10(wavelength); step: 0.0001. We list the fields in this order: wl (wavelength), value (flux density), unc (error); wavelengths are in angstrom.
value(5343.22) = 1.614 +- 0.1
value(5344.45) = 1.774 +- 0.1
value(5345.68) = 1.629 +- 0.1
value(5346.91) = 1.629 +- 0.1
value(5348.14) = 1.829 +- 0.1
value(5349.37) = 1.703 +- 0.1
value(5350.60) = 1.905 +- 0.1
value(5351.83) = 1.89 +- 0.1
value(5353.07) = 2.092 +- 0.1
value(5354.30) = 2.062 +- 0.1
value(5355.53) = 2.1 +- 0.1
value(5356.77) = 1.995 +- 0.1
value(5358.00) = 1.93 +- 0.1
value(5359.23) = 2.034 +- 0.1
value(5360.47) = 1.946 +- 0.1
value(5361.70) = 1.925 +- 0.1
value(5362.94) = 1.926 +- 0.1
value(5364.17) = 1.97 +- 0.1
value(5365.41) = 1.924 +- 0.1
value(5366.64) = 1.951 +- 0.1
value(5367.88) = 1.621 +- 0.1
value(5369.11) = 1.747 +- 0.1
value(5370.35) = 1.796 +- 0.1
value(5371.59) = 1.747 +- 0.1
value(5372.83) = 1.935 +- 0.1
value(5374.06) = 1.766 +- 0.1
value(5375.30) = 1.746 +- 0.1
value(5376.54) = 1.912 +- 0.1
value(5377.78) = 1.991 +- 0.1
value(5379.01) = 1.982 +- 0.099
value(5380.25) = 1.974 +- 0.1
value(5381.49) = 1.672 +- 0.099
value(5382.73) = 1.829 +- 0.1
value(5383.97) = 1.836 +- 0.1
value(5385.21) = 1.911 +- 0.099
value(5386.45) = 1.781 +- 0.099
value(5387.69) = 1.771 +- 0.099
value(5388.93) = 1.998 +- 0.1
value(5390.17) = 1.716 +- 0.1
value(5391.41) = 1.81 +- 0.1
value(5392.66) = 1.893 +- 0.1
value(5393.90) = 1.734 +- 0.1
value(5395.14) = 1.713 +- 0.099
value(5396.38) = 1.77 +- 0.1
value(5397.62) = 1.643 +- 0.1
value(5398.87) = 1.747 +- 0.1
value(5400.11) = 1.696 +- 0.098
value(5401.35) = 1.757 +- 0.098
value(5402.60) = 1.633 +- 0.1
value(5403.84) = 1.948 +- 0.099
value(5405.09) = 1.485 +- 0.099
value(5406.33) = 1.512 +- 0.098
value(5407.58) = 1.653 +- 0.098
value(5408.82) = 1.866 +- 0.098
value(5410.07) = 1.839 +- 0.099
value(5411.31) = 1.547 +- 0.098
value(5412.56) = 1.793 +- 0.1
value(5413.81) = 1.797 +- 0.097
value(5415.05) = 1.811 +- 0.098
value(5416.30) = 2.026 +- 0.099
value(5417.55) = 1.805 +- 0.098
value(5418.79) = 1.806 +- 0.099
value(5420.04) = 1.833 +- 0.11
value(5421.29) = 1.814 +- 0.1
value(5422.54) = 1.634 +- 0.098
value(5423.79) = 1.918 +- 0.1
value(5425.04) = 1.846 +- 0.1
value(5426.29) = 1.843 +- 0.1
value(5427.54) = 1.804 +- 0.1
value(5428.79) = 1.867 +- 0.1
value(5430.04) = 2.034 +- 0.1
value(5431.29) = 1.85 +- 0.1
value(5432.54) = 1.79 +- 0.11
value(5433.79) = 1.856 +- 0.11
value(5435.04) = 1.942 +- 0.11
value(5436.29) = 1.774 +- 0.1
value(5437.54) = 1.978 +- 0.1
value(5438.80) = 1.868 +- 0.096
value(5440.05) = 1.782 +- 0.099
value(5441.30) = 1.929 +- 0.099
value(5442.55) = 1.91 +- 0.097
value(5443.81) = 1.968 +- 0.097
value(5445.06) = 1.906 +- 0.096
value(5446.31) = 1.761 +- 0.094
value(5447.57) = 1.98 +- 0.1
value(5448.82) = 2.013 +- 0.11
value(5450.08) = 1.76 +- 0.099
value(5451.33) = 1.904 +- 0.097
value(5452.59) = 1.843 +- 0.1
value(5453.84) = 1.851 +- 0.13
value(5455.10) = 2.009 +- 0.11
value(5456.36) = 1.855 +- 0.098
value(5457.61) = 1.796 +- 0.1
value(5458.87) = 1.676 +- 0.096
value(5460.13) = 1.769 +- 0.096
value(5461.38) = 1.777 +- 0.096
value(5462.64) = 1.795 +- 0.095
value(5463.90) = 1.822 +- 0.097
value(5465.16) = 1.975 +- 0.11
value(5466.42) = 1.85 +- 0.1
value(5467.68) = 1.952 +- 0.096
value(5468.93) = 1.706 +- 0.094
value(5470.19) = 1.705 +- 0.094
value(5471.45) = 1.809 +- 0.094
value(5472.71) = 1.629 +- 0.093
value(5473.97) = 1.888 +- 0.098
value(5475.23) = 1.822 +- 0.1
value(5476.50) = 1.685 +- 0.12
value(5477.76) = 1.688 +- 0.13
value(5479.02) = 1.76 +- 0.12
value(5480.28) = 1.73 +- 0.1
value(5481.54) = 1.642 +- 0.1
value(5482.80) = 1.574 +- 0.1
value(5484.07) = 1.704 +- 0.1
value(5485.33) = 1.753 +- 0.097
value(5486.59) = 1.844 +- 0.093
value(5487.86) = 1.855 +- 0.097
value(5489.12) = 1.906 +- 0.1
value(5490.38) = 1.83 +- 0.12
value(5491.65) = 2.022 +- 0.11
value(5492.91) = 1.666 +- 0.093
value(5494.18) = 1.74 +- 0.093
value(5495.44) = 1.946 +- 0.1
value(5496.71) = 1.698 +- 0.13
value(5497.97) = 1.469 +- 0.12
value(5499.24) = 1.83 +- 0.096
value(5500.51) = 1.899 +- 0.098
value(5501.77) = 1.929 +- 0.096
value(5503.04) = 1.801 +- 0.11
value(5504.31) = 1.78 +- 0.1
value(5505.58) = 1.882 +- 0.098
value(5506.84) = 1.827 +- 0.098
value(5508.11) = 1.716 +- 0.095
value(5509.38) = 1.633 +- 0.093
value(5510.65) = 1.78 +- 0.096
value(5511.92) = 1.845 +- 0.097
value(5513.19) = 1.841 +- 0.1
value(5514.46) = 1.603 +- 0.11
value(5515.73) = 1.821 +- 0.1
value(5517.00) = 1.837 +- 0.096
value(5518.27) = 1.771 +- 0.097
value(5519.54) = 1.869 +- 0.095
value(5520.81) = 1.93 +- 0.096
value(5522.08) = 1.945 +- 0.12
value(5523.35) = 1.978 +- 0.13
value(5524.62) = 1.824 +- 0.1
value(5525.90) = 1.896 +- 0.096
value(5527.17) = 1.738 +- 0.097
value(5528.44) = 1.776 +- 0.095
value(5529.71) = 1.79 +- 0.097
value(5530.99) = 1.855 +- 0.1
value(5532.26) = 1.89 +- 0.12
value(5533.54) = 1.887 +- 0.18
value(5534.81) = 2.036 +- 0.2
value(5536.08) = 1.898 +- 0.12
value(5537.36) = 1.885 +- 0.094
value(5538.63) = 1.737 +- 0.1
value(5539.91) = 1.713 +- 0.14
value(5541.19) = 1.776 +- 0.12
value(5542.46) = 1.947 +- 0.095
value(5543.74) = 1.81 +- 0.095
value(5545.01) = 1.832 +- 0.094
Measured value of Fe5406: 1.6 angstrom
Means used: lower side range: 1.87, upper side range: 1.83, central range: 1.74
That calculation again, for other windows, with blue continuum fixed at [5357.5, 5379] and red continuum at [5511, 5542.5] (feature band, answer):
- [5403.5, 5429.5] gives 1.17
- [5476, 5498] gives 1.09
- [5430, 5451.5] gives -0.28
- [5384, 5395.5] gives 0.34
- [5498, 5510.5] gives 0.36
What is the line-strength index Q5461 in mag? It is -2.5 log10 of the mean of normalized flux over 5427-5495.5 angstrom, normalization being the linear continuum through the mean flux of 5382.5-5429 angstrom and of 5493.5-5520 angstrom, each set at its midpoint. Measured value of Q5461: -0.03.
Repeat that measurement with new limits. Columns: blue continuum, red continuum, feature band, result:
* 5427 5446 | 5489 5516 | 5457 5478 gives 0.03 mag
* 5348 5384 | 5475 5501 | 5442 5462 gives -0.04 mag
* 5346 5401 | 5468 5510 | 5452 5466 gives -0.03 mag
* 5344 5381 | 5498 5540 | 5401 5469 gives 0.02 mag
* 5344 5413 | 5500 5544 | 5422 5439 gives -0.02 mag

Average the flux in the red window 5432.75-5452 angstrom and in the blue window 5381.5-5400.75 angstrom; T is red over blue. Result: 1.1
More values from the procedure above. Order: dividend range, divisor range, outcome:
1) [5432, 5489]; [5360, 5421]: 1.01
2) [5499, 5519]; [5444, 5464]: 0.97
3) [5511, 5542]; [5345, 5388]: 0.98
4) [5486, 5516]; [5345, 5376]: 0.96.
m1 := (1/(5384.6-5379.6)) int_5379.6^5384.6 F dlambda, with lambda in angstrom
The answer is 1.83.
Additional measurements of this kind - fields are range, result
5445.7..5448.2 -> 1.87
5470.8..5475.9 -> 1.78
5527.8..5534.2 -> 1.84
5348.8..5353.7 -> 1.9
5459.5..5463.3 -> 1.78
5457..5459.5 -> 1.73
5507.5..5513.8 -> 1.76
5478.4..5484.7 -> 1.68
